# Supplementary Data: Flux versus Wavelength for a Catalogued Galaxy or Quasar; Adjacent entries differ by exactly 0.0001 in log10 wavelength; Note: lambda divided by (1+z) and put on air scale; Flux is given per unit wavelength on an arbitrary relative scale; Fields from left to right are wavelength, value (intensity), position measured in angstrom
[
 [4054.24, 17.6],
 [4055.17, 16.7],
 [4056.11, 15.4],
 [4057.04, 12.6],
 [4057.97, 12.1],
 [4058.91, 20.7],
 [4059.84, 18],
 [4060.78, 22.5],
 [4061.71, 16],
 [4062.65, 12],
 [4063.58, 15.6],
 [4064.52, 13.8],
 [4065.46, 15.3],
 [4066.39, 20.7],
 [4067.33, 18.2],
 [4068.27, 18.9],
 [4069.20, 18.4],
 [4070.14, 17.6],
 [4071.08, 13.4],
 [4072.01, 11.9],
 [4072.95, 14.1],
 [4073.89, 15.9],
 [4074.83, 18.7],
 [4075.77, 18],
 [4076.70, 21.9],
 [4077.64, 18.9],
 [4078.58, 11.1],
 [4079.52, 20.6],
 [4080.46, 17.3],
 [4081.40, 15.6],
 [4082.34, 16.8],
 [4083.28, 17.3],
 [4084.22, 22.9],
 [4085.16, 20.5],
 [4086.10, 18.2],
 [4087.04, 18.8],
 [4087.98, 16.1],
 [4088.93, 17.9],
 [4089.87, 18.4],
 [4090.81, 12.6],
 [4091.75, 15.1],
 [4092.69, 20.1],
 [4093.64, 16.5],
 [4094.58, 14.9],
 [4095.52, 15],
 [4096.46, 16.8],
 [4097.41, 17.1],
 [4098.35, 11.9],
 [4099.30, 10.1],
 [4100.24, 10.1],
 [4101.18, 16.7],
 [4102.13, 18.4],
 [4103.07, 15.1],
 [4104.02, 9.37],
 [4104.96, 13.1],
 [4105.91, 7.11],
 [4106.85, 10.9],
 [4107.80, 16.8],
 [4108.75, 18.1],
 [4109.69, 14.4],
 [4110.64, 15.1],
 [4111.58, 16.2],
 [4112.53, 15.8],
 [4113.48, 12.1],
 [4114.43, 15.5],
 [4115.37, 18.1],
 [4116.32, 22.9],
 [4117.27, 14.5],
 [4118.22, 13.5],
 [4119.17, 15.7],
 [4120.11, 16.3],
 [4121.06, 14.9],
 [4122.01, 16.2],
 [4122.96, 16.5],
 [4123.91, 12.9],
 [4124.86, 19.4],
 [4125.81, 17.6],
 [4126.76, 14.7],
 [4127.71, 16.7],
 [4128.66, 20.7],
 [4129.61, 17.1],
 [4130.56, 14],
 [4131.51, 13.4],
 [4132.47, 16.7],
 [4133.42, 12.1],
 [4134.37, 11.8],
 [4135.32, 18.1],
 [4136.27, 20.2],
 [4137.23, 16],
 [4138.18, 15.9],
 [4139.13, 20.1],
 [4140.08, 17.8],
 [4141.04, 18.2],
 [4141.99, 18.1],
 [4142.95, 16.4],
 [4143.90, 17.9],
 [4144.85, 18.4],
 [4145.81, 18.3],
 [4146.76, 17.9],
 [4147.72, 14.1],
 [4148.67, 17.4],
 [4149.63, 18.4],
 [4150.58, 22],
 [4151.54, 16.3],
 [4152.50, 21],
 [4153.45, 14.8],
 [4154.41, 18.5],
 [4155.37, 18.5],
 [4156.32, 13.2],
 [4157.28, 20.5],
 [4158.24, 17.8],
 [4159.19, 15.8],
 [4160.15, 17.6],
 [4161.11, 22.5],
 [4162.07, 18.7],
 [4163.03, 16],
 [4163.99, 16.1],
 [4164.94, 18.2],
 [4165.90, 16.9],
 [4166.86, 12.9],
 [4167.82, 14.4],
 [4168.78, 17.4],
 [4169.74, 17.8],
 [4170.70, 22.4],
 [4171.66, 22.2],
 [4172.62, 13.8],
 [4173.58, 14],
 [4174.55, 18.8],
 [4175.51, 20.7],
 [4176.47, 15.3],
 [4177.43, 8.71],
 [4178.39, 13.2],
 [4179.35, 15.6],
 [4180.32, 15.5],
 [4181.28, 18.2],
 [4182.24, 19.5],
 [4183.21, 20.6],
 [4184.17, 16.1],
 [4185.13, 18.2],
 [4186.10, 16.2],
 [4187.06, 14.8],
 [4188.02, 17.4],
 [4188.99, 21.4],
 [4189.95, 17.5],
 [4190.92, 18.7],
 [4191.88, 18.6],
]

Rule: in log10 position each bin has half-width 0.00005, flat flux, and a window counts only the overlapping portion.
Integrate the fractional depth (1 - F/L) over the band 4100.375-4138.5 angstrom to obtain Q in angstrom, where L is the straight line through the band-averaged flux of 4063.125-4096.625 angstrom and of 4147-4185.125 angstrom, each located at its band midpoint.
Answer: 3.7 angstrom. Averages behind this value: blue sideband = 17.1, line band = 15.5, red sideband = 17.2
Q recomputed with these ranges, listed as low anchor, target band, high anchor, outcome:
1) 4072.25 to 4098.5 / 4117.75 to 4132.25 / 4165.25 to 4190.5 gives 0.9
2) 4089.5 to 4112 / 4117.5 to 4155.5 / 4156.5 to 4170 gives -1.7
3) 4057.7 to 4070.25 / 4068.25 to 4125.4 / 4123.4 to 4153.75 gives 3.9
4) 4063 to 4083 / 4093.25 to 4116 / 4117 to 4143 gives 2.8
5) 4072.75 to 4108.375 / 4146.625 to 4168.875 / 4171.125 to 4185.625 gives -1.1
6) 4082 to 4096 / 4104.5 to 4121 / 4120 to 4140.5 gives 1.7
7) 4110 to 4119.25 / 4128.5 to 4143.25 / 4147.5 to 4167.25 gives 0.1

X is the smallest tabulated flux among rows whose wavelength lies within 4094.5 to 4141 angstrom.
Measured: 7.11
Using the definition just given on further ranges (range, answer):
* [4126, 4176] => 11.8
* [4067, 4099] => 11.1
